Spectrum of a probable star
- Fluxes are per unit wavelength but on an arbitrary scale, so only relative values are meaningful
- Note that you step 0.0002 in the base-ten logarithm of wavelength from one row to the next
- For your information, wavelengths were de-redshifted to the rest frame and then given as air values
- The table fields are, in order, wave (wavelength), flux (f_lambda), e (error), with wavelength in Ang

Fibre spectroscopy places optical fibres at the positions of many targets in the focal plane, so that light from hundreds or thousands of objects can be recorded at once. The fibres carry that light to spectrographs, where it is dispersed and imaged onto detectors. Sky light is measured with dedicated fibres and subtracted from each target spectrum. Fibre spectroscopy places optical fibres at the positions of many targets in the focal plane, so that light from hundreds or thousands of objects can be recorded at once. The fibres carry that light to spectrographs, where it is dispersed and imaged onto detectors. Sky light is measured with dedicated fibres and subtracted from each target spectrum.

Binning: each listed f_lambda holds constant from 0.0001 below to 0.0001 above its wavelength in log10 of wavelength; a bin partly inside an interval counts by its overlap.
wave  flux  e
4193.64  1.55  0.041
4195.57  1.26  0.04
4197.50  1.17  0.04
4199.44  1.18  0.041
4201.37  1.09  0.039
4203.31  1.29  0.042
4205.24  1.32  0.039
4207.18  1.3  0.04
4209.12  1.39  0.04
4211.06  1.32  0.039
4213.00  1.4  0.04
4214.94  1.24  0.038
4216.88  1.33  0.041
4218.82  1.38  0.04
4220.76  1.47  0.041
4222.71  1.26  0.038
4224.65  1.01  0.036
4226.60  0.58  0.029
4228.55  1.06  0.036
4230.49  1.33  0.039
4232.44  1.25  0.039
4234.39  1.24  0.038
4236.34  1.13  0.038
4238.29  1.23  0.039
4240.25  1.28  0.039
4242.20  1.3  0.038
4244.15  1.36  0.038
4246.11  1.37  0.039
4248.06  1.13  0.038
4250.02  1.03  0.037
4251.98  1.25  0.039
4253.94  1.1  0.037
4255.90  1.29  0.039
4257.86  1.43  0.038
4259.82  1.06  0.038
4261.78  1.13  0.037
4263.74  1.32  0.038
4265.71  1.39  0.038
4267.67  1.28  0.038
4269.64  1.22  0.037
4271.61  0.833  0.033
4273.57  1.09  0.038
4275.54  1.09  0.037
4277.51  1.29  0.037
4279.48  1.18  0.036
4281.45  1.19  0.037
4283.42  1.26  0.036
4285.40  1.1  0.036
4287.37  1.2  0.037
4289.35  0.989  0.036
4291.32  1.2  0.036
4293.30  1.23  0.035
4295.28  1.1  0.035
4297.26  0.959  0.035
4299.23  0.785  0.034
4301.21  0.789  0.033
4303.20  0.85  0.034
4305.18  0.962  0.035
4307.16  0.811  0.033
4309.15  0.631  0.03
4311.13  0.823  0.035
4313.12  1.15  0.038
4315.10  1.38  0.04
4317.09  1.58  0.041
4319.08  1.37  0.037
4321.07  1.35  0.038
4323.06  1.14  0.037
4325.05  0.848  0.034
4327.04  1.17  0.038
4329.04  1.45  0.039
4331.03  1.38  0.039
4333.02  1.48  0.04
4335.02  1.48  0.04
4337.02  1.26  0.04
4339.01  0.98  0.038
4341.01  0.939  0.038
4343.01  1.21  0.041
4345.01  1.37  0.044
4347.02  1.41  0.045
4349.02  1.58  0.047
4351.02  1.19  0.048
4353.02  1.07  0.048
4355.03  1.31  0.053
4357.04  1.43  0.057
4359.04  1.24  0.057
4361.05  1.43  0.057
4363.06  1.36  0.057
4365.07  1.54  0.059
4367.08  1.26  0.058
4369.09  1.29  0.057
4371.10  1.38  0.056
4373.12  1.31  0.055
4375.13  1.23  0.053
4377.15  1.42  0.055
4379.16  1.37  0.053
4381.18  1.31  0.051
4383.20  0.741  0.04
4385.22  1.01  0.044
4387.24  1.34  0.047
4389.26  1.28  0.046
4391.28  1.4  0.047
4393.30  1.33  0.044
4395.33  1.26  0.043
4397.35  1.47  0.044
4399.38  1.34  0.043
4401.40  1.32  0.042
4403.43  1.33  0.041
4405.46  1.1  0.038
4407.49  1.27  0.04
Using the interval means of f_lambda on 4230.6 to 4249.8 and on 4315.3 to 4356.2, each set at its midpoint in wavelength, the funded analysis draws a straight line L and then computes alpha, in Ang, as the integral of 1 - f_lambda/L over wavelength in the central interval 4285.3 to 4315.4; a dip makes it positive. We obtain 6.7 Ang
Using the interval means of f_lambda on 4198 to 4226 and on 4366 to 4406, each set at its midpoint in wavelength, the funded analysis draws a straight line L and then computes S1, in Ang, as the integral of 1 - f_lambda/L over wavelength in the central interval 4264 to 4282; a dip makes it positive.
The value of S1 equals 1.3 Ang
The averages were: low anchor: 1.27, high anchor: 1.28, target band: 1.18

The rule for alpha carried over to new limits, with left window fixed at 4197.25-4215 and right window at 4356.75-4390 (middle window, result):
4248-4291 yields 3.5 Ang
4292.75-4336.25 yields 5.4 Ang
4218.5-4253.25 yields 2.1 Ang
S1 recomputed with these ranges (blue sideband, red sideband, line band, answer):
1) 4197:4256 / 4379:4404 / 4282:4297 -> 1.2 Ang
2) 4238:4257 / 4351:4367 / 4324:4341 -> 0.9 Ang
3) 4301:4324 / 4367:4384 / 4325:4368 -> -4.5 Ang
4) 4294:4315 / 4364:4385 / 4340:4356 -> -1.7 Ang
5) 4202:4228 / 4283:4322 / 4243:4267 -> -1.5 Ang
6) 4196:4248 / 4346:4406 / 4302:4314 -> 3.8 Ang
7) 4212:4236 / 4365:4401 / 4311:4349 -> -0.2 Ang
